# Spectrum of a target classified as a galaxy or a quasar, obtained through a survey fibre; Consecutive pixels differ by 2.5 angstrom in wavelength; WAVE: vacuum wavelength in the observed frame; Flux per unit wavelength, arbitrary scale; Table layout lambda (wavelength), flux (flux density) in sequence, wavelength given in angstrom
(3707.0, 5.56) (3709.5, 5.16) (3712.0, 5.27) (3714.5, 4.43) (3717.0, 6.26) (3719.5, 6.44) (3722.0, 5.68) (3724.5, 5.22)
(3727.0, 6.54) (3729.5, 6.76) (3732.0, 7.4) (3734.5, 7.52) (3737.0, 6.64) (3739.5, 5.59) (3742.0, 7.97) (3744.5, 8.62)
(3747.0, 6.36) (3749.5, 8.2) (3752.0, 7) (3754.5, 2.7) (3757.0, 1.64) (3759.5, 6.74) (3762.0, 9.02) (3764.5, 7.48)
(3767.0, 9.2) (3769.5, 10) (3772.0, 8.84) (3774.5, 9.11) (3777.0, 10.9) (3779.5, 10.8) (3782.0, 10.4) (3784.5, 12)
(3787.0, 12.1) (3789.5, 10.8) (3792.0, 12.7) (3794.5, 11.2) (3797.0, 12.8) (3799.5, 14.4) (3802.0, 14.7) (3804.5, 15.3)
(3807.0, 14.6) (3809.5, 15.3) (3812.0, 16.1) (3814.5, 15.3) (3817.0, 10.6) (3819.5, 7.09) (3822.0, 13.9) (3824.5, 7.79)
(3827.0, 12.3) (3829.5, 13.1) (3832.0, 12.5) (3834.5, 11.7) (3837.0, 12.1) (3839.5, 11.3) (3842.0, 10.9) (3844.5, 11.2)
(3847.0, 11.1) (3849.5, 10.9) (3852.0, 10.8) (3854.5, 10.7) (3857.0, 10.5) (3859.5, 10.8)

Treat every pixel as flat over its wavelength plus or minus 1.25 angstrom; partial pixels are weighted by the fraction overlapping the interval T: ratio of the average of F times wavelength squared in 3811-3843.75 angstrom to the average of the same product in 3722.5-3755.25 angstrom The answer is 1.86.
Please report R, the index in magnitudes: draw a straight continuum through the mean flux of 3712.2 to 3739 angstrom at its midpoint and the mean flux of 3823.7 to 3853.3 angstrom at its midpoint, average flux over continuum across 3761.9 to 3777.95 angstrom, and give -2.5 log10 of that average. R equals -0.12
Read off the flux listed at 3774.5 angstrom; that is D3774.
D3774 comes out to 9.11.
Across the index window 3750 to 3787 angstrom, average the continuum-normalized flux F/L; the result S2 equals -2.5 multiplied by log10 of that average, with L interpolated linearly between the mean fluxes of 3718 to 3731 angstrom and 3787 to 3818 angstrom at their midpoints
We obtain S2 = 0.25 mag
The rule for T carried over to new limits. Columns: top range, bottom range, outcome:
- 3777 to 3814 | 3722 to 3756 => 2.05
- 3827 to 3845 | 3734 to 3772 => 1.77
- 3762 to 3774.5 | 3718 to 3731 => 1.48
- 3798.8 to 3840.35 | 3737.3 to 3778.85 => 1.77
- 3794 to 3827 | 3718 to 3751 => 1.98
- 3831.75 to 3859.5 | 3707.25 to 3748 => 1.87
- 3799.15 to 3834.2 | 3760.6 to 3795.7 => 1.29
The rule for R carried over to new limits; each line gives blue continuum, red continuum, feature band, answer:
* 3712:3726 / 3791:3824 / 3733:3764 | 0.22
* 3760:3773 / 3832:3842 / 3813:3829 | -0.03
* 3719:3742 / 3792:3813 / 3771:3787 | 0.12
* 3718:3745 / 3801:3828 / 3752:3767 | 0.44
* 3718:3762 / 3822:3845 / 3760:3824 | -0.25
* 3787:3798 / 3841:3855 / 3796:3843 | -0.12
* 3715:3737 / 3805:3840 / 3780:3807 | -0.18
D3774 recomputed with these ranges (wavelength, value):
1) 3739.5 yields 5.59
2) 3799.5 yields 14.4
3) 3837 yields 12.1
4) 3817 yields 10.6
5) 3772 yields 8.84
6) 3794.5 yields 11.2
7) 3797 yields 12.8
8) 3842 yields 10.9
